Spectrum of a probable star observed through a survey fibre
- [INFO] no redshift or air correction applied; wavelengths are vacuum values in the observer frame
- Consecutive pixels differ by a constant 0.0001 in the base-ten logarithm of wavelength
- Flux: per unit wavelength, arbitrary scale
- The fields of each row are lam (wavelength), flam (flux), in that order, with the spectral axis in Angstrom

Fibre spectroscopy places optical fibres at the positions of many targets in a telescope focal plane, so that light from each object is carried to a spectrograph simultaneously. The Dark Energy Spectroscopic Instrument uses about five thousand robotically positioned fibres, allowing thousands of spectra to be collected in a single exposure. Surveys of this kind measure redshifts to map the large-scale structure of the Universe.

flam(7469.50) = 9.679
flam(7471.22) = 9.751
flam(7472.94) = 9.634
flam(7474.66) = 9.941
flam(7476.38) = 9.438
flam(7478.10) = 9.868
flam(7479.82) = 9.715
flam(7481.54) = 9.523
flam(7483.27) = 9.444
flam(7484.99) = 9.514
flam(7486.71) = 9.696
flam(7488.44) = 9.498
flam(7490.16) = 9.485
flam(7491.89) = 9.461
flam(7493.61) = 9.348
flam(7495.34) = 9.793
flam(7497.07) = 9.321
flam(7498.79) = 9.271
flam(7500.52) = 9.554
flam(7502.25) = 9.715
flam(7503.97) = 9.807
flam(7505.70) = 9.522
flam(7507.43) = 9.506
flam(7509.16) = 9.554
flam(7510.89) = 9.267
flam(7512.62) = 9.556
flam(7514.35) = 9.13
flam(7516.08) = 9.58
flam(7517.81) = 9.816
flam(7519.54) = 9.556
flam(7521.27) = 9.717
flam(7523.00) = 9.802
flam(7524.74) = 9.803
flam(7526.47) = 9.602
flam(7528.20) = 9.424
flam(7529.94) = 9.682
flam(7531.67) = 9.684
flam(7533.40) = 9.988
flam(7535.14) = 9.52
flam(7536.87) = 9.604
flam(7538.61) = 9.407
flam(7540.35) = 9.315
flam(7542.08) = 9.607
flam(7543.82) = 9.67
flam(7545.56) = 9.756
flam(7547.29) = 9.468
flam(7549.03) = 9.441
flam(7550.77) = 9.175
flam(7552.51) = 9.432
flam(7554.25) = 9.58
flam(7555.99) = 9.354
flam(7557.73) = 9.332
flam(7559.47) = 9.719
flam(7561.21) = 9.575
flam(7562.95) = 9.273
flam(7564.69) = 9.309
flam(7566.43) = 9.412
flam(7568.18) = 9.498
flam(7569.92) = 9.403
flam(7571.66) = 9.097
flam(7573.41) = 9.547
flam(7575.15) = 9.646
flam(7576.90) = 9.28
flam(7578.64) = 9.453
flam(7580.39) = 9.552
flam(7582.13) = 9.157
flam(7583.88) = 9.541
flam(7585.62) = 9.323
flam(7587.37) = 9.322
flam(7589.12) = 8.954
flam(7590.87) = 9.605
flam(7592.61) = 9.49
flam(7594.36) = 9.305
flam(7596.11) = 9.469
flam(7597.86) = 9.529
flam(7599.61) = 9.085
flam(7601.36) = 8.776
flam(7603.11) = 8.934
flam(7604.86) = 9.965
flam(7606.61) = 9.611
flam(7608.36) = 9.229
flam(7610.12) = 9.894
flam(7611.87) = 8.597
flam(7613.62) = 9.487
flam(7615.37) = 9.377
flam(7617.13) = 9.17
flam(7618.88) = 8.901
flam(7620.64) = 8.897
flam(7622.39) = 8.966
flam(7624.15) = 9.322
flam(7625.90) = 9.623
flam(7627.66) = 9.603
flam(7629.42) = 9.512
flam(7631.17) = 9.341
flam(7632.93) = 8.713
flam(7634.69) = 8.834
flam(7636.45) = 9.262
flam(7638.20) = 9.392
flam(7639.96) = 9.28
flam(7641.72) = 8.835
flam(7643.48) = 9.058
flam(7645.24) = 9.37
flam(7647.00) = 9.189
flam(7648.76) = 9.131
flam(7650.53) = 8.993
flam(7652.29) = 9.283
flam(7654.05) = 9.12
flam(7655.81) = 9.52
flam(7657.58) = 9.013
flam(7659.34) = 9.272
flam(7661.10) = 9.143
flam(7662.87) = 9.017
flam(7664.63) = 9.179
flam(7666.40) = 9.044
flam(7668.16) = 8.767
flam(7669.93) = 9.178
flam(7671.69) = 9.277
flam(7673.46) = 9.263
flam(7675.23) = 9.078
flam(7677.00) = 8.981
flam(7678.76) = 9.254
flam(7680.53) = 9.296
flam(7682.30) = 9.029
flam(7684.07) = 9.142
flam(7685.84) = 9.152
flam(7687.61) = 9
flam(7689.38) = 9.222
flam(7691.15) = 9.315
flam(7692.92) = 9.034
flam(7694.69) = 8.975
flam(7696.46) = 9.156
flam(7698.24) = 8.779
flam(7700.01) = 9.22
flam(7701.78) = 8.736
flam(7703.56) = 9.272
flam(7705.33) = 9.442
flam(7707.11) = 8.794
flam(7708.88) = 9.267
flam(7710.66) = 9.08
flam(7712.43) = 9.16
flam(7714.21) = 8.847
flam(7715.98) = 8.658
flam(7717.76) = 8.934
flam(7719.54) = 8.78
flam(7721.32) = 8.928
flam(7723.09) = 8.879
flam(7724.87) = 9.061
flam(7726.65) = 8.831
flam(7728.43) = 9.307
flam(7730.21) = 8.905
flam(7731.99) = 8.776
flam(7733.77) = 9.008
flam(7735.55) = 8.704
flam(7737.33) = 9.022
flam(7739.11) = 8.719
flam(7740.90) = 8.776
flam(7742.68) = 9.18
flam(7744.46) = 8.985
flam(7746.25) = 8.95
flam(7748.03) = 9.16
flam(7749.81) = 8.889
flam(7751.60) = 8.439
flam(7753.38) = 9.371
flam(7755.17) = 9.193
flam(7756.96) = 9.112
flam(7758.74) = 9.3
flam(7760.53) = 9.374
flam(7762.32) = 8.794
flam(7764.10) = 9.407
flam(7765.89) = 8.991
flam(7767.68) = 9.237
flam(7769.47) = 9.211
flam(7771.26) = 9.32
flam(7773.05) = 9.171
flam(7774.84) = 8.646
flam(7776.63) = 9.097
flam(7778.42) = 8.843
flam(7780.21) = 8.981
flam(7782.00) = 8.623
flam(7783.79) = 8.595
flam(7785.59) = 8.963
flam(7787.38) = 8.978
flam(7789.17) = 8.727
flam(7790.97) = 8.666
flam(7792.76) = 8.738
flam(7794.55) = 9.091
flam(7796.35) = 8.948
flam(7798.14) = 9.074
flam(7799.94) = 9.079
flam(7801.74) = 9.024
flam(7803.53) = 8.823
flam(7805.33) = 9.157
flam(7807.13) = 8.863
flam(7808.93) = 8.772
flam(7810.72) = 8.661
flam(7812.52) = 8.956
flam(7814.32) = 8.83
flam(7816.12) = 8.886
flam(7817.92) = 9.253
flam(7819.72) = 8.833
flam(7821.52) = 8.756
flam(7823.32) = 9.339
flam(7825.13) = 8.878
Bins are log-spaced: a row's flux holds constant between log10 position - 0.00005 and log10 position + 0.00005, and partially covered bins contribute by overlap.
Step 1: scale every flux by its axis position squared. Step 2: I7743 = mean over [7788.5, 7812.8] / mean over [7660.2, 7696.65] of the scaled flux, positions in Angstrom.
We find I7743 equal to 1.0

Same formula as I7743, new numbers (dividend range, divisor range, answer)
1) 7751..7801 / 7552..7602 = 1.01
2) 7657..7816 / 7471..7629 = 1.00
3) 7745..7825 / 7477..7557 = 1.01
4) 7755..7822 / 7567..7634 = 1.01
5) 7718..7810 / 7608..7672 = 1.01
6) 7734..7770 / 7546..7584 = 1.01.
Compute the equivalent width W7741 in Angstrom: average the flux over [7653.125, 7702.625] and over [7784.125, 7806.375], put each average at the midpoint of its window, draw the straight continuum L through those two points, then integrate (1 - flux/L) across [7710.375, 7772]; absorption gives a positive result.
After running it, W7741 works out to 0.04 Angstrom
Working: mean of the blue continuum 9.11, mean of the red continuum 8.93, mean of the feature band 9.01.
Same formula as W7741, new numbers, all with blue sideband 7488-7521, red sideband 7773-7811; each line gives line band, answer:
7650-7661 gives 0.0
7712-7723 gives 0.2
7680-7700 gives 0.0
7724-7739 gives 0.1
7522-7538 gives -0.4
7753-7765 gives -0.3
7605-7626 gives 0.0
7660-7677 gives 0.1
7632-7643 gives 0.2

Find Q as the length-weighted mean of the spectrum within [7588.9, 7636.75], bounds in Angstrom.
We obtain 9.27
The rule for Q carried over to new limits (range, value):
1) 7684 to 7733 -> 9.02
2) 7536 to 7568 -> 9.47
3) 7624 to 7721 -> 9.13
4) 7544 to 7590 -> 9.41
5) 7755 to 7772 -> 9.19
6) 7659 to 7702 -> 9.1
